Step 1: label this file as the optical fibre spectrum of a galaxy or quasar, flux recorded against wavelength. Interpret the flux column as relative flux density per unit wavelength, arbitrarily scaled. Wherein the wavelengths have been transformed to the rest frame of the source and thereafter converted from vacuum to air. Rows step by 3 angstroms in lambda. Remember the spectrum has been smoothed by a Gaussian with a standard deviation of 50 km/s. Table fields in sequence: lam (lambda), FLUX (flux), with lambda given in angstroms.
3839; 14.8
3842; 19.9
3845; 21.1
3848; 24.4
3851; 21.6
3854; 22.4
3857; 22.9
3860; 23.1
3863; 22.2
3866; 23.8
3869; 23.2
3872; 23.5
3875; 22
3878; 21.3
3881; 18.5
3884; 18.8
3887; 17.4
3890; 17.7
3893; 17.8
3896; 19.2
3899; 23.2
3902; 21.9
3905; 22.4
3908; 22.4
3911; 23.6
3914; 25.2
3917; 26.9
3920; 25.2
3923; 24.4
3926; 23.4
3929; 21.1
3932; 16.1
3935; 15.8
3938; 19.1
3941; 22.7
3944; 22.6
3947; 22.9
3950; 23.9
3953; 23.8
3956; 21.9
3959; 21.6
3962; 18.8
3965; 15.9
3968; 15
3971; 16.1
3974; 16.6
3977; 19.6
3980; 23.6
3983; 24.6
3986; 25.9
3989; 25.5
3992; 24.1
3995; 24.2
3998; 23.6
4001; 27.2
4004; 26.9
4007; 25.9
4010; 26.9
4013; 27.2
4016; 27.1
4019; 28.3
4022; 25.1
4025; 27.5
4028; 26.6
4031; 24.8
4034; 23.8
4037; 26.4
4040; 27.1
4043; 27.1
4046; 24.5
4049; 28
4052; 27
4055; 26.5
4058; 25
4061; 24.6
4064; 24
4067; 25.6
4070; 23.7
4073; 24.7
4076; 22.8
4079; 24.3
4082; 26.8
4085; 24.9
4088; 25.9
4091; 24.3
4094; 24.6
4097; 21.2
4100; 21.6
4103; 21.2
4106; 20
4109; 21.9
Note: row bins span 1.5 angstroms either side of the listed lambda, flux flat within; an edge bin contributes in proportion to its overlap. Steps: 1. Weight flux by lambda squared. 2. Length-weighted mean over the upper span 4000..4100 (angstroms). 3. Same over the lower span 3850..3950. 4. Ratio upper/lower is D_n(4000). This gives 1.3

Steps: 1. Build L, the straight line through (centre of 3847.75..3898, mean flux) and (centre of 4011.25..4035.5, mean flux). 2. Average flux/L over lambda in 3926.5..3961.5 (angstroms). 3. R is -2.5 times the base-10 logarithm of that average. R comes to 0.12 mag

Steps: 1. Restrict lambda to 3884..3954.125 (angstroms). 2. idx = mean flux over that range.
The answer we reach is 21.6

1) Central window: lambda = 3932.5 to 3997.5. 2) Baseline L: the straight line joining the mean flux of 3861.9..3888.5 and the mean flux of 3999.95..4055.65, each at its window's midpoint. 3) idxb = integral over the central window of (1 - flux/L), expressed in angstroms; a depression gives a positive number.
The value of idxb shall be 8.6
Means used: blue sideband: 21.2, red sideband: 26.5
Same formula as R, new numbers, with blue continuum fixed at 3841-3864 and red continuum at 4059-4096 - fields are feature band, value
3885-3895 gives 0.263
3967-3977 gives 0.385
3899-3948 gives 0.036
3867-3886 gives 0.065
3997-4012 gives -0.102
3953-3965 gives 0.141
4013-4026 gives -0.127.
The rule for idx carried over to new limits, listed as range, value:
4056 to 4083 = 24.6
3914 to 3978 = 20.8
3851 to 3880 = 22.6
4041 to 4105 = 24.7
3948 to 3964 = 21.8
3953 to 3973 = 18.6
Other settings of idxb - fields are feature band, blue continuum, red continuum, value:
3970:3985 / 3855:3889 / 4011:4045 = 2.67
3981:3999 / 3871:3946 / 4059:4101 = -1.55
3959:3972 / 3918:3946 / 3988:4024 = 3.52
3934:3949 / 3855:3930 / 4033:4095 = 1.38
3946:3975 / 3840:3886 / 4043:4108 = 4.19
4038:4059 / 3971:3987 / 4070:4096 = -2.61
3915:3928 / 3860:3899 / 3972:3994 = -2.02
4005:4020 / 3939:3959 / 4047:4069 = -1.55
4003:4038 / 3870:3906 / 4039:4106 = -4.38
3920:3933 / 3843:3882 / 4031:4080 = 0.78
